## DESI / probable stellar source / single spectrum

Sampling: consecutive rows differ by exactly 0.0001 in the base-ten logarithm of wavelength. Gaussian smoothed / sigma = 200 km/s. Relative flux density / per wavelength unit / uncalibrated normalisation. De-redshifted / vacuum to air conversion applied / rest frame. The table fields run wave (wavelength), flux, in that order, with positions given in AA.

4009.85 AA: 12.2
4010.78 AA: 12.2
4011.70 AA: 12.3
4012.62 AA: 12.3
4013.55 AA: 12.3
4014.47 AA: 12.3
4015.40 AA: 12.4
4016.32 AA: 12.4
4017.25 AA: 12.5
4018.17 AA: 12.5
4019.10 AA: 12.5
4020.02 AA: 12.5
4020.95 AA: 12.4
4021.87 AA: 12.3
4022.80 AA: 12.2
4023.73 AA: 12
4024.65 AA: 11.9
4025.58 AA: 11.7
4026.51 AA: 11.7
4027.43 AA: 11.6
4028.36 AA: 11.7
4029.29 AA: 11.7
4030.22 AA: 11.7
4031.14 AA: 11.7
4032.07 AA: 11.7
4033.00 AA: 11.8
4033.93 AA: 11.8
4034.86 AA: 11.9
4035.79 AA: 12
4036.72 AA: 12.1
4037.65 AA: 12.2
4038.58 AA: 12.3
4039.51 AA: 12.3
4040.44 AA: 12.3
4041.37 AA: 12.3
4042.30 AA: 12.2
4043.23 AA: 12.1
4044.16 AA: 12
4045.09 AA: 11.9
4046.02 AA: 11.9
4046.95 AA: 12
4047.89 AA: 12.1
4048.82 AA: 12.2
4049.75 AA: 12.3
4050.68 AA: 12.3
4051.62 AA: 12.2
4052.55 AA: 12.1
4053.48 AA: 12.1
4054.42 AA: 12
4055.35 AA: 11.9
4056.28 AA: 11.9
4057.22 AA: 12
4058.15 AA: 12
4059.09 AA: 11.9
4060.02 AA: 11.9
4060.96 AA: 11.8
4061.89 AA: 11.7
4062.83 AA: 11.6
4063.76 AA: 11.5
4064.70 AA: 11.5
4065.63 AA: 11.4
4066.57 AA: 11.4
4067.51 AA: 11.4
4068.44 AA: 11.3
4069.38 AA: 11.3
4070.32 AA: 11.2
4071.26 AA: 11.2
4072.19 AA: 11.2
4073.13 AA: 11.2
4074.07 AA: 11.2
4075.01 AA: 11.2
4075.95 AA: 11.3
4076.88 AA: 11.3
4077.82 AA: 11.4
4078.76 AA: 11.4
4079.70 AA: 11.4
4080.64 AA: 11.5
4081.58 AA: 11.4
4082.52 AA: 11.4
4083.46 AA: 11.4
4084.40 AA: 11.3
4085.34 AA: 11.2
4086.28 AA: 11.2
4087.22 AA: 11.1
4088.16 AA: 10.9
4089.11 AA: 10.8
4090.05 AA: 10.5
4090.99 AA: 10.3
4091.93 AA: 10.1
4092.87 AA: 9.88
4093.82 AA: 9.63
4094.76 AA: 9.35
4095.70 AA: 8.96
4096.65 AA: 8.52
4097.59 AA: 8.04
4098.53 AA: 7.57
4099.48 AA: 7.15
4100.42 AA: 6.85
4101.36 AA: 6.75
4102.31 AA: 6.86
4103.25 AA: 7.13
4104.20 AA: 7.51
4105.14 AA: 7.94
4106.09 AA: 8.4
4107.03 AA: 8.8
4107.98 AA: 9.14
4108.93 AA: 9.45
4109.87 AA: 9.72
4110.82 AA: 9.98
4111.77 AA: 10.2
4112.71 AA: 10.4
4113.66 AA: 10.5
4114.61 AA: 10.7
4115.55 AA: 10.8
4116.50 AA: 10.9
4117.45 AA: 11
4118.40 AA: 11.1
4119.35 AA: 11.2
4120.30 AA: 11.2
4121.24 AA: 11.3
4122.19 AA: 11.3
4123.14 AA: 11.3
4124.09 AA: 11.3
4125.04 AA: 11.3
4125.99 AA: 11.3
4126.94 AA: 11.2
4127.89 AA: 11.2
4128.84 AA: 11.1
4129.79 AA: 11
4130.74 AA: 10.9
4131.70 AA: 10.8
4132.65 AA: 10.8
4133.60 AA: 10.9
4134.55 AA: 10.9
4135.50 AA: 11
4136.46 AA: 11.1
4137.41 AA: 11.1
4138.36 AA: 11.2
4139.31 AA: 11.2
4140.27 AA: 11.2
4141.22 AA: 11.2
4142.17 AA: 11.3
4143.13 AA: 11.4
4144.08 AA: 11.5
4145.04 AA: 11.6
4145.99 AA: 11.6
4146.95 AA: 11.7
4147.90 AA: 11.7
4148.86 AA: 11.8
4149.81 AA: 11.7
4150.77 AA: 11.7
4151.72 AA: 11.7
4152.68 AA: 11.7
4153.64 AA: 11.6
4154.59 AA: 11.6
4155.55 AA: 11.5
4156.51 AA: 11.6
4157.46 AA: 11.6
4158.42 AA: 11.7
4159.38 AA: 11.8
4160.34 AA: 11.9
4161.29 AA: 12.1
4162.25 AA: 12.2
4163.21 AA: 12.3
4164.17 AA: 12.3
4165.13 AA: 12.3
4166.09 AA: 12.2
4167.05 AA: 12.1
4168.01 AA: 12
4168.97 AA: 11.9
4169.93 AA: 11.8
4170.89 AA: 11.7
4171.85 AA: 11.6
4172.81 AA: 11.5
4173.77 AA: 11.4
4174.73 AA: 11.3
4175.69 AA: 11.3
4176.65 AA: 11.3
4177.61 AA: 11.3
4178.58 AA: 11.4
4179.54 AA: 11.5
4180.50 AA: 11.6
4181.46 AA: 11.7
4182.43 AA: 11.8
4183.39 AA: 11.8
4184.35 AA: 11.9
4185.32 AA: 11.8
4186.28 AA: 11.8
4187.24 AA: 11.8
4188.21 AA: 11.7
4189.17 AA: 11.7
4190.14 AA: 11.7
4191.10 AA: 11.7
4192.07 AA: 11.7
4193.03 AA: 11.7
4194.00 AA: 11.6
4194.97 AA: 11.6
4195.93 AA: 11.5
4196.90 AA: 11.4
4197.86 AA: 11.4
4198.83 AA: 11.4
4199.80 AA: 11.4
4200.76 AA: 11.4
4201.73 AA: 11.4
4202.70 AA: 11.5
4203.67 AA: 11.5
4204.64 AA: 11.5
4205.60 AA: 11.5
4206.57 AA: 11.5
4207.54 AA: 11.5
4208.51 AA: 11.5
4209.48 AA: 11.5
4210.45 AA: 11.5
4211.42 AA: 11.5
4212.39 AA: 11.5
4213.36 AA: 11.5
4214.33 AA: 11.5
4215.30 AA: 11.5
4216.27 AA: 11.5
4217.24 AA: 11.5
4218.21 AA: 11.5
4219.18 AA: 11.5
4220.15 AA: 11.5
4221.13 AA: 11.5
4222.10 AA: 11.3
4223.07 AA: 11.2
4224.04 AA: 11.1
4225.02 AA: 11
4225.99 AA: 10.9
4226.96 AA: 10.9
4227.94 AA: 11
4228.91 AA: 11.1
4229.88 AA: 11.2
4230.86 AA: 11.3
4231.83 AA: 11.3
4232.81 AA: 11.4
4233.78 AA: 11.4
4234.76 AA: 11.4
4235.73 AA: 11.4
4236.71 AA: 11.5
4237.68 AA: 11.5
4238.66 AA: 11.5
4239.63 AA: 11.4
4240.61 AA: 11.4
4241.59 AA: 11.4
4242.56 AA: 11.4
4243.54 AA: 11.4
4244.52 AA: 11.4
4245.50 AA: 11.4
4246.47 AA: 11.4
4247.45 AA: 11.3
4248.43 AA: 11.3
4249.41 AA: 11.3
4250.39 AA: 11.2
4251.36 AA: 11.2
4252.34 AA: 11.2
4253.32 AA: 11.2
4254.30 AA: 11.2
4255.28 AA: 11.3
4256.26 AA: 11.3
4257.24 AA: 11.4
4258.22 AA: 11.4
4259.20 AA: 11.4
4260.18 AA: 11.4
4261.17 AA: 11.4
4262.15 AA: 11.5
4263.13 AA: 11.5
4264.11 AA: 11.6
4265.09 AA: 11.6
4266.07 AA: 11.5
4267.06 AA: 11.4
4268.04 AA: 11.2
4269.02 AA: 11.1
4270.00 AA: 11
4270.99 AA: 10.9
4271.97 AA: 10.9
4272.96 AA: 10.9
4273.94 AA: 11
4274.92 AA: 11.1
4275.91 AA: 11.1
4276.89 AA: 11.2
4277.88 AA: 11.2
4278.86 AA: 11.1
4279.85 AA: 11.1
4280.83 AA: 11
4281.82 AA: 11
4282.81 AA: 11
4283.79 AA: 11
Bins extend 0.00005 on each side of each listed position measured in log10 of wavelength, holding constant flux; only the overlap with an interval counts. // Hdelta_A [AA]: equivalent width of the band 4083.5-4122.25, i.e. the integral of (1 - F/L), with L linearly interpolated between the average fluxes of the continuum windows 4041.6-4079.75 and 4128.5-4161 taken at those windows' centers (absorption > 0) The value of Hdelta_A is 6.4 AA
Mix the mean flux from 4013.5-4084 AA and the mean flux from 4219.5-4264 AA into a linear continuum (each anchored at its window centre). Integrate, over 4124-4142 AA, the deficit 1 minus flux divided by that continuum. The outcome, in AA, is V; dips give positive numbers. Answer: 0.8 AA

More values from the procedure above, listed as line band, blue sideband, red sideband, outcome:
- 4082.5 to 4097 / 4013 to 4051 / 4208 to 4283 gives 1.8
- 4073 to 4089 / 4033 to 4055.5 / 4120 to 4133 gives 0.5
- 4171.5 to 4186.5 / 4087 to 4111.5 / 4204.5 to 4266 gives -1.8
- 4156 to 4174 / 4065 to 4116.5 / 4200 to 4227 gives -1.7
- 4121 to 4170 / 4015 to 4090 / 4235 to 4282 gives 0.2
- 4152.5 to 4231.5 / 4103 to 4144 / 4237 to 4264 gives -4.1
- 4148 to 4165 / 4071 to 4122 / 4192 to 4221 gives -1.5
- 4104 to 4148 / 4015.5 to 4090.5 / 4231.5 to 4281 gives 3.2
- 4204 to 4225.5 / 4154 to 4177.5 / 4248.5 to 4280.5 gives 0.2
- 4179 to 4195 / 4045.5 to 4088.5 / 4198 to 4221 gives -0.3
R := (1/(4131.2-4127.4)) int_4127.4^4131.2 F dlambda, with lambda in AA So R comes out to 11.1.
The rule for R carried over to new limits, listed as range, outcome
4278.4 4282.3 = 11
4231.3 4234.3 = 11.4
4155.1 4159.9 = 11.6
